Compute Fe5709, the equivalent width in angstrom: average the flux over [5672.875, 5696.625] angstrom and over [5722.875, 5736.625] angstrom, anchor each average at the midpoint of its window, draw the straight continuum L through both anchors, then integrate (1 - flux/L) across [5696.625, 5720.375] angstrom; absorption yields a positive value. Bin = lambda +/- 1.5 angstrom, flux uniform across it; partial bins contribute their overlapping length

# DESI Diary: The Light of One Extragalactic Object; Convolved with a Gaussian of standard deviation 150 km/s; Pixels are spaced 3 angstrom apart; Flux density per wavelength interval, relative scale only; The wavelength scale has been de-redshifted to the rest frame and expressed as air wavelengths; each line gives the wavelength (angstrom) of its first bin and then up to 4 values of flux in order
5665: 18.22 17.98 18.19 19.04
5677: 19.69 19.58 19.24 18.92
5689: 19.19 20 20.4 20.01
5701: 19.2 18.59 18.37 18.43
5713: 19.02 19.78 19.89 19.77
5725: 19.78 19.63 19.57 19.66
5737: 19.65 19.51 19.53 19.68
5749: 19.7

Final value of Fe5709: 0.5 angstrom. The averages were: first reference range 19.5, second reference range 19.7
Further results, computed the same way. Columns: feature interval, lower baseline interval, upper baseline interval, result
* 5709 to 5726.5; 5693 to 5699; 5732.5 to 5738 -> 0.4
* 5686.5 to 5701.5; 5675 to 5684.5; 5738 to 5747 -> -0.2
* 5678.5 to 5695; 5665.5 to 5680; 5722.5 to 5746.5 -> -0.4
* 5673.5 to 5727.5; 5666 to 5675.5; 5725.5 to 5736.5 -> -1.1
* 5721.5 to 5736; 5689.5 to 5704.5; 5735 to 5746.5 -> 0.0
